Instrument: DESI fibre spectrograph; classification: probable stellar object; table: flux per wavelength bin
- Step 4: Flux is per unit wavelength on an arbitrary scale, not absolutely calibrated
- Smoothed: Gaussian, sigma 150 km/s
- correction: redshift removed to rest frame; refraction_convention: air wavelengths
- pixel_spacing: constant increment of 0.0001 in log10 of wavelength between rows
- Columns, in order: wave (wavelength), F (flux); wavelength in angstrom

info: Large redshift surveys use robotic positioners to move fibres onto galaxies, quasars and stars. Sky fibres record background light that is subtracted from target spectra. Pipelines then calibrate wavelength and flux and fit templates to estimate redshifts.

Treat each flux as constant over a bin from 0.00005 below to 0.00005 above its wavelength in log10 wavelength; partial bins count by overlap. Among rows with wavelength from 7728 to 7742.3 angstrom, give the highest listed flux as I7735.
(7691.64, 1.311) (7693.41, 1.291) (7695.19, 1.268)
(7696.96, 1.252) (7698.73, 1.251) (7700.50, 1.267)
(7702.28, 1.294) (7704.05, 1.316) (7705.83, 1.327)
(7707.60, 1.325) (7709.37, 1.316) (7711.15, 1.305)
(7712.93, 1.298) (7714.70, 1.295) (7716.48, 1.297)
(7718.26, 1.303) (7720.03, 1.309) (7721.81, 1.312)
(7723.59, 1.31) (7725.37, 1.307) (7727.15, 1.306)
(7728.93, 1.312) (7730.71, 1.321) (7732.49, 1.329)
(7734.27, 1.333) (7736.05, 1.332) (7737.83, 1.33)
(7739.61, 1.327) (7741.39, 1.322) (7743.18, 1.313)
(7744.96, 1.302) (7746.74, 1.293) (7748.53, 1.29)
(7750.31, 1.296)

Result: 1.333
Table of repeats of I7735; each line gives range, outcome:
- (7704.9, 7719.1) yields 1.327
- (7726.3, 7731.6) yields 1.321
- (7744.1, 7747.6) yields 1.302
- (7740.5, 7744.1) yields 1.322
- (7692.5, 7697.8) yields 1.291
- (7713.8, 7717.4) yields 1.297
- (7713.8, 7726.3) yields 1.312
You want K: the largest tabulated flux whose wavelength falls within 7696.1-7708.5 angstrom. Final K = 1.327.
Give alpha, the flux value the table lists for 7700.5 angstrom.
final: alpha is 1.267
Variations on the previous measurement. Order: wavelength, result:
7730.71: 1.321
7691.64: 1.311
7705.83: 1.327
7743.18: 1.313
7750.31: 1.296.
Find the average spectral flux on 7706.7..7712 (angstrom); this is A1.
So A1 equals 1.32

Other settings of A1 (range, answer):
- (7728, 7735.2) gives 1.32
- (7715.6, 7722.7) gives 1.31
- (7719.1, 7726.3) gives 1.31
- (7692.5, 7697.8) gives 1.27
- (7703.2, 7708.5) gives 1.32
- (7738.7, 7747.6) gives 1.31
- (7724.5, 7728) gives 1.31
